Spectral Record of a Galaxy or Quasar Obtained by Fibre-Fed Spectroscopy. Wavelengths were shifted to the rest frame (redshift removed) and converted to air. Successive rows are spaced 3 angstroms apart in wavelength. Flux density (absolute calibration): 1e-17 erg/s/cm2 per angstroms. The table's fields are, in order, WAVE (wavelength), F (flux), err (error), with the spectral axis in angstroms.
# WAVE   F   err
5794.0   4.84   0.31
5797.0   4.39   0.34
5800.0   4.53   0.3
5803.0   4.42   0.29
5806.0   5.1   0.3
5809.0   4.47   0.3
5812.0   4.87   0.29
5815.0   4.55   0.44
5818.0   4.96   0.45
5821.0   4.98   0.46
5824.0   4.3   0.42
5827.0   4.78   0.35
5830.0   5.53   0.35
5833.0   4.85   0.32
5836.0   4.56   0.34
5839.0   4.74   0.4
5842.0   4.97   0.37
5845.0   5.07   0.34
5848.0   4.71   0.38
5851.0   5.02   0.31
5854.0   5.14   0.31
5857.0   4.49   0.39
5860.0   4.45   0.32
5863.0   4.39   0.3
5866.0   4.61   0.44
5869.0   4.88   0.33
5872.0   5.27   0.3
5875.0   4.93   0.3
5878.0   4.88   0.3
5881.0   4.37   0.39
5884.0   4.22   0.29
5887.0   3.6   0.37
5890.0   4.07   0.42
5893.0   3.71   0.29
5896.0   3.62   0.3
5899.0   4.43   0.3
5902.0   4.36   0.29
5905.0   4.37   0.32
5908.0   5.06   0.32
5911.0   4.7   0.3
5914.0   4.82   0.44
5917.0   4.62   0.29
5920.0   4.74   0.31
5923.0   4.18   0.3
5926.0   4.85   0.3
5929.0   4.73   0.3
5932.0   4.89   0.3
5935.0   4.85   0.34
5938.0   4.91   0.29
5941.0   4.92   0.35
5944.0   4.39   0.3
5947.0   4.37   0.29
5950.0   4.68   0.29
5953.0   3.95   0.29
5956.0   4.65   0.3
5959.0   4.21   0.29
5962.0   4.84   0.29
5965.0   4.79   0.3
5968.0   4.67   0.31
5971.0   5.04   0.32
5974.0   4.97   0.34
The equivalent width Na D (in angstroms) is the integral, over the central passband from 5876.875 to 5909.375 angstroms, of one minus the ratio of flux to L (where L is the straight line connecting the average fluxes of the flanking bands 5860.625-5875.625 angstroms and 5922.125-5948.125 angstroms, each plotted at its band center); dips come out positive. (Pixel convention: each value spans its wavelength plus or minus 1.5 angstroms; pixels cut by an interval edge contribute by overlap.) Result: 3.5 angstroms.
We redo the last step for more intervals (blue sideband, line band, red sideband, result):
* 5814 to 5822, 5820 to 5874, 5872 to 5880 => 0.8 angstroms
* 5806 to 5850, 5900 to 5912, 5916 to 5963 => 0.2 angstroms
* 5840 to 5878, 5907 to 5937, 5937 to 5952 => -0.4 angstroms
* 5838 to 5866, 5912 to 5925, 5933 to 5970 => 0.2 angstroms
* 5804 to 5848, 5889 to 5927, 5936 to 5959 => 1.7 angstroms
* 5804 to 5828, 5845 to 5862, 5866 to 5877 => 0.4 angstroms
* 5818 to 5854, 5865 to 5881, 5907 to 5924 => -0.3 angstroms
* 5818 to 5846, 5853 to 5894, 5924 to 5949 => 2.6 angstroms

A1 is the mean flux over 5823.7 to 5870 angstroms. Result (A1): 4.79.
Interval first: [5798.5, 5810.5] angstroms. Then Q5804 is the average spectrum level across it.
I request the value 4.63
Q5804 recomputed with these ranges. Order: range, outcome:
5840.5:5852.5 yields 4.94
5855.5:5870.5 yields 4.56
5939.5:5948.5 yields 4.56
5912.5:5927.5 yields 4.64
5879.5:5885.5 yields 4.29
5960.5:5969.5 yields 4.77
